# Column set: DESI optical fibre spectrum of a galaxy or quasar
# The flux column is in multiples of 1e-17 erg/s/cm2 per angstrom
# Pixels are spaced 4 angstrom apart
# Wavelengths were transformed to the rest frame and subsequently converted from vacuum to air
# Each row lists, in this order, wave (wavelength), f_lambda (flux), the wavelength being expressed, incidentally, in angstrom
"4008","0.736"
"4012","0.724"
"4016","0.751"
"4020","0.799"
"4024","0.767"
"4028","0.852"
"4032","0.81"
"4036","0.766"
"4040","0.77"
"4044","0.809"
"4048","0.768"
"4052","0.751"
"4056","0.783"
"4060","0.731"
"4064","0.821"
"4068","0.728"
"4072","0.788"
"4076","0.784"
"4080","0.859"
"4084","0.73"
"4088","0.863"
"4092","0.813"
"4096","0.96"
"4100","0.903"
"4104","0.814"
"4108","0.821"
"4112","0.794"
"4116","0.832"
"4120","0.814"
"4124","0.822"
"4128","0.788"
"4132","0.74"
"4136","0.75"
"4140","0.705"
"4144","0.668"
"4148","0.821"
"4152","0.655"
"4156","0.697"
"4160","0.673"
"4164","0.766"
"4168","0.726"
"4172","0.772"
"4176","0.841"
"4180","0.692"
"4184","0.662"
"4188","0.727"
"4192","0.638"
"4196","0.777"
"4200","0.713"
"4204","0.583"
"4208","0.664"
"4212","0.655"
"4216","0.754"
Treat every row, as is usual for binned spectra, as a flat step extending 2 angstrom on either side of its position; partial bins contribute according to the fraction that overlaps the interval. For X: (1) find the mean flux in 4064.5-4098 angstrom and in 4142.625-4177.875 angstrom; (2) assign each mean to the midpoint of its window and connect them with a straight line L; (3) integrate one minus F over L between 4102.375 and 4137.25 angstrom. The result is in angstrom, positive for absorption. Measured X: -0.9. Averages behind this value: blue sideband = 0.816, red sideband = 0.736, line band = 0.798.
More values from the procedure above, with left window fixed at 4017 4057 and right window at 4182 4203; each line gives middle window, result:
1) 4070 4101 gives -3.14 angstrom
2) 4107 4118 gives -1.06 angstrom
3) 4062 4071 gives -0.07 angstrom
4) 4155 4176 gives -0.77 angstrom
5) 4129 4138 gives -0.22 angstrom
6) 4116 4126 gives -1.11 angstrom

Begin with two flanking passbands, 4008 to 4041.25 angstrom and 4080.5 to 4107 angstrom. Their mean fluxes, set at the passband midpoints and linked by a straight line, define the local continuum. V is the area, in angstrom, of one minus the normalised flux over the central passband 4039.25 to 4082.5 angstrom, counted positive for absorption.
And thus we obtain 1.75 angstrom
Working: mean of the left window 0.777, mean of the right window 0.847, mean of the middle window 0.781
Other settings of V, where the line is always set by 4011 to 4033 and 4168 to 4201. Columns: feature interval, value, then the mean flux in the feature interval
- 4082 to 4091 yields -0.4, 0.798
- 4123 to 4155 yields 0.2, 0.74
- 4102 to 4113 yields -0.8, 0.811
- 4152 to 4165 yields 0.7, 0.699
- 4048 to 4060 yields 0.2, 0.761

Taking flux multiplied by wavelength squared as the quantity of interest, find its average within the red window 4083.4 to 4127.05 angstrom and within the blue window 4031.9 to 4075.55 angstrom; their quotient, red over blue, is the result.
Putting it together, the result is 1.1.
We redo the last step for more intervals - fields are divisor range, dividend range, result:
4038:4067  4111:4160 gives 1.01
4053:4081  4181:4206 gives 0.93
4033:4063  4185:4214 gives 0.95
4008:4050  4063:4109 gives 1.09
